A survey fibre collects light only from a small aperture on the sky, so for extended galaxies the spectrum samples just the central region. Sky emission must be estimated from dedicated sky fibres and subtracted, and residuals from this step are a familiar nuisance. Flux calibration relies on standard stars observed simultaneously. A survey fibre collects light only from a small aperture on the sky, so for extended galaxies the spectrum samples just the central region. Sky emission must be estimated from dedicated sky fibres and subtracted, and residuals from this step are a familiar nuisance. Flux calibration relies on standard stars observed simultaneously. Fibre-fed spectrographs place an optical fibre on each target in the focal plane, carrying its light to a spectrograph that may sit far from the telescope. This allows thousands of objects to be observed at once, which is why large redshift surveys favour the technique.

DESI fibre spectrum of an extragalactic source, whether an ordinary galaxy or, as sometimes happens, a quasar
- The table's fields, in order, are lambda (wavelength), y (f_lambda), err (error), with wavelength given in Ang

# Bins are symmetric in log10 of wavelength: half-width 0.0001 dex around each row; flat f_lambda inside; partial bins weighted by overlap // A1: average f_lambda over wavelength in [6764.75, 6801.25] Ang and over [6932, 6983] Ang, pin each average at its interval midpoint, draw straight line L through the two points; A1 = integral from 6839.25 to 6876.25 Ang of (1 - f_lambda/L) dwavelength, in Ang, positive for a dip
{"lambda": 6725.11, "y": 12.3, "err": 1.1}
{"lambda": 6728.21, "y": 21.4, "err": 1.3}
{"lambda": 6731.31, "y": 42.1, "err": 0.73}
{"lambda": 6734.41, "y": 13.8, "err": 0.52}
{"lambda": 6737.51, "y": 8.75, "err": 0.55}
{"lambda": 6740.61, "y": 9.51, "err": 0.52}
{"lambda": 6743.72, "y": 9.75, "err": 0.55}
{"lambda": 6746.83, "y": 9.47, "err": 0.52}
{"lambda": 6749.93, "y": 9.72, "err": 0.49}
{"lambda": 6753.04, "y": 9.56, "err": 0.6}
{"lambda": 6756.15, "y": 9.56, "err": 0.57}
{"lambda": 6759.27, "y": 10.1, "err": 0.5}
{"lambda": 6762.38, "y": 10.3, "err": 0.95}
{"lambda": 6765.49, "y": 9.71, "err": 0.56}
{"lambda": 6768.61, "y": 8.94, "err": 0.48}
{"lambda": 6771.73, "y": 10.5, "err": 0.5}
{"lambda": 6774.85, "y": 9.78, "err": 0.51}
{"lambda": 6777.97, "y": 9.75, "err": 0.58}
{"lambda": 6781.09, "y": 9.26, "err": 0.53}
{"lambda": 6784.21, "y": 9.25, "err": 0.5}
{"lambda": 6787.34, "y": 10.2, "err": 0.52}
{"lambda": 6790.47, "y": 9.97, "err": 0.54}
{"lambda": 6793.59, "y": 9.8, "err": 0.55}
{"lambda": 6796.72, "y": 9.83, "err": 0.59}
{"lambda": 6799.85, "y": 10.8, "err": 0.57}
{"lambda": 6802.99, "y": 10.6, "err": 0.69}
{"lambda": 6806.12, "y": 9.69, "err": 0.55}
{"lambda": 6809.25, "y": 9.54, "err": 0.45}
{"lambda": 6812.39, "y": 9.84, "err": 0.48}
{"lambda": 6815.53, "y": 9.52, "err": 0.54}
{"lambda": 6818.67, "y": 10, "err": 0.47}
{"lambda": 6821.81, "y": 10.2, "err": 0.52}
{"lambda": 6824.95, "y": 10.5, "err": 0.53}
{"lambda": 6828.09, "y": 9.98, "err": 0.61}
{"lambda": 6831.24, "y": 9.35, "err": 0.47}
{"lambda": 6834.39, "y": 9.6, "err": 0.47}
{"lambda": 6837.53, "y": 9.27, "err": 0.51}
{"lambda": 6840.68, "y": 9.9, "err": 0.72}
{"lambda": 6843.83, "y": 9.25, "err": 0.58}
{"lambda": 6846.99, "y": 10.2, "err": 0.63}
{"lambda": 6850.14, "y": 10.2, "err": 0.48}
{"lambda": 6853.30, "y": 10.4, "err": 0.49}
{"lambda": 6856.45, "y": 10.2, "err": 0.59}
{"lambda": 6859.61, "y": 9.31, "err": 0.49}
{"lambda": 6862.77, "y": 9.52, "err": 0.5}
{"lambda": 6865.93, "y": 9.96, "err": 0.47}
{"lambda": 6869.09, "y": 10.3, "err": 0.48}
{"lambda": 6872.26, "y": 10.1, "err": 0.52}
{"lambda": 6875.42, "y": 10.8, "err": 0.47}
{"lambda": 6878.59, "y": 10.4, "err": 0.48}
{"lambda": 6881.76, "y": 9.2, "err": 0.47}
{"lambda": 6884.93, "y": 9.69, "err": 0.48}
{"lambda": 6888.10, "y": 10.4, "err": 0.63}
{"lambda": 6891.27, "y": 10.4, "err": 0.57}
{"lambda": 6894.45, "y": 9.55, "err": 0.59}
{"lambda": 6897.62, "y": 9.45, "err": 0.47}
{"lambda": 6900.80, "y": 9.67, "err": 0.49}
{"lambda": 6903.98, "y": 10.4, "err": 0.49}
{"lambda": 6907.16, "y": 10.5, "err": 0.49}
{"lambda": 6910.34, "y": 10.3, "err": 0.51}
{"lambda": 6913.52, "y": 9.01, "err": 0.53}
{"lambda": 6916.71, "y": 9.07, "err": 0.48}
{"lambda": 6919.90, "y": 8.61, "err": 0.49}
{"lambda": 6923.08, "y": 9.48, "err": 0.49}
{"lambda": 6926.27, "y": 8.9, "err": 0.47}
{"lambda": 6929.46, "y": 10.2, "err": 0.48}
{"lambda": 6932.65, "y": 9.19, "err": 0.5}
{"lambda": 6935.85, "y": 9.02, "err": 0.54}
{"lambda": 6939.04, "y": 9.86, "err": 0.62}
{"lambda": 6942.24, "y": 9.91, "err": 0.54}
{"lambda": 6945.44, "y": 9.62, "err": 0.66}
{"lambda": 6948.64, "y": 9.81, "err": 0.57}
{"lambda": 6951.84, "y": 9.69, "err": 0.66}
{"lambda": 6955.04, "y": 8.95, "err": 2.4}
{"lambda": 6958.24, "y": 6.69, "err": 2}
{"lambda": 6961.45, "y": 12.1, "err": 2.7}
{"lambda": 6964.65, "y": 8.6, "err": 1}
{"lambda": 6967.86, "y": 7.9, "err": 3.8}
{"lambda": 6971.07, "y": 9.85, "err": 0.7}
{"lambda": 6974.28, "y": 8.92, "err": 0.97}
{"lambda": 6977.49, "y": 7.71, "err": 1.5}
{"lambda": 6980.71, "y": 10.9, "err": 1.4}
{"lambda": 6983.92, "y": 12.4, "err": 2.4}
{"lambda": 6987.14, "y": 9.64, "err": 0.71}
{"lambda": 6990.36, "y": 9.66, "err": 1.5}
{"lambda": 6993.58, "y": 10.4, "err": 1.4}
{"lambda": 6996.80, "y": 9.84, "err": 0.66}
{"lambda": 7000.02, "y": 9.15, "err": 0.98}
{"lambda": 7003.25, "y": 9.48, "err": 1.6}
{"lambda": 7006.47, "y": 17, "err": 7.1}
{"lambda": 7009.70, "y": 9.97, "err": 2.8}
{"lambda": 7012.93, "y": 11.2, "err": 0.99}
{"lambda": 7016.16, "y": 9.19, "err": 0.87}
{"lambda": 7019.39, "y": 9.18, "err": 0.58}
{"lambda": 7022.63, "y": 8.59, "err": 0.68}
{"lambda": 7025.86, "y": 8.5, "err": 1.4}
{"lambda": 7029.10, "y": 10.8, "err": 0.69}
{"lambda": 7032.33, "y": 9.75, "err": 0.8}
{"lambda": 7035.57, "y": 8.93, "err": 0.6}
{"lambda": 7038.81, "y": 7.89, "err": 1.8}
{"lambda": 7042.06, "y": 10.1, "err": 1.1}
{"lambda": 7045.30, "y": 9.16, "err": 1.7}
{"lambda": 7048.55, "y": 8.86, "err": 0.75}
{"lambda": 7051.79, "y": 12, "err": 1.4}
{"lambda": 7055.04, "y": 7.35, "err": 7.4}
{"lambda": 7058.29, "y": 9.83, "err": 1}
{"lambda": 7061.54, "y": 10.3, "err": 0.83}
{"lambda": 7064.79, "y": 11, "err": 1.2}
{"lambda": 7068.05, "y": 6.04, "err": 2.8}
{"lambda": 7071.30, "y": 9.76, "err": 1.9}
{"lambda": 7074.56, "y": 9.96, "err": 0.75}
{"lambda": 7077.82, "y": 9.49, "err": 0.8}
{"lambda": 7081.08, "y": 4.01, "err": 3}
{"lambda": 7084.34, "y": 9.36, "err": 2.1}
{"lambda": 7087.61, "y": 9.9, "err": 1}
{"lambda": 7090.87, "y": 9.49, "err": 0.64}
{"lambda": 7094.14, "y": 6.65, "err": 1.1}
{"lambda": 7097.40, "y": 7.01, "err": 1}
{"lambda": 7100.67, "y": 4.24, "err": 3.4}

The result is -1.5 Ang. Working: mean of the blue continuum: 9.81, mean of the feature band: 10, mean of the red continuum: 9.34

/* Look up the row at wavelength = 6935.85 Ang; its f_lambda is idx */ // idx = 9.02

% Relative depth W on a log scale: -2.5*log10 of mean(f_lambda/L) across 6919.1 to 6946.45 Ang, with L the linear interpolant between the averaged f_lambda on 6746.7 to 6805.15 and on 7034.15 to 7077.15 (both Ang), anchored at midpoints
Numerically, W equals 0.01 mag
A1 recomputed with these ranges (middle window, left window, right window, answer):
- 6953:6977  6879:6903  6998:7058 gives 2.1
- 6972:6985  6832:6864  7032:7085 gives -0.8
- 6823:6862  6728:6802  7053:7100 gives 3.4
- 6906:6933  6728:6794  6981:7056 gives 3.0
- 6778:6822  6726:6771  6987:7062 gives 8.9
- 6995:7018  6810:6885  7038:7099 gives -4.2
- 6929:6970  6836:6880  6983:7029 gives 3.4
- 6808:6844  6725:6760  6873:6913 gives 6.2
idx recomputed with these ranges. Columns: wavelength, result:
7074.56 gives 9.96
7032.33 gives 9.75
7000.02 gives 9.15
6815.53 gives 9.52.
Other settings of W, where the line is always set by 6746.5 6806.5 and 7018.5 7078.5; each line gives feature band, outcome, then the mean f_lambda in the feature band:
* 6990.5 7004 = -0.03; 9.73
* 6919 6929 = 0.05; 9.17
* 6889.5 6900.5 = -0.02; 9.79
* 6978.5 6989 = -0.14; 10.8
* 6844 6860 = -0.04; 10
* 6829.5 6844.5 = 0.03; 9.49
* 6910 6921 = 0.05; 9.15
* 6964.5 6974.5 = 0.08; 8.83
